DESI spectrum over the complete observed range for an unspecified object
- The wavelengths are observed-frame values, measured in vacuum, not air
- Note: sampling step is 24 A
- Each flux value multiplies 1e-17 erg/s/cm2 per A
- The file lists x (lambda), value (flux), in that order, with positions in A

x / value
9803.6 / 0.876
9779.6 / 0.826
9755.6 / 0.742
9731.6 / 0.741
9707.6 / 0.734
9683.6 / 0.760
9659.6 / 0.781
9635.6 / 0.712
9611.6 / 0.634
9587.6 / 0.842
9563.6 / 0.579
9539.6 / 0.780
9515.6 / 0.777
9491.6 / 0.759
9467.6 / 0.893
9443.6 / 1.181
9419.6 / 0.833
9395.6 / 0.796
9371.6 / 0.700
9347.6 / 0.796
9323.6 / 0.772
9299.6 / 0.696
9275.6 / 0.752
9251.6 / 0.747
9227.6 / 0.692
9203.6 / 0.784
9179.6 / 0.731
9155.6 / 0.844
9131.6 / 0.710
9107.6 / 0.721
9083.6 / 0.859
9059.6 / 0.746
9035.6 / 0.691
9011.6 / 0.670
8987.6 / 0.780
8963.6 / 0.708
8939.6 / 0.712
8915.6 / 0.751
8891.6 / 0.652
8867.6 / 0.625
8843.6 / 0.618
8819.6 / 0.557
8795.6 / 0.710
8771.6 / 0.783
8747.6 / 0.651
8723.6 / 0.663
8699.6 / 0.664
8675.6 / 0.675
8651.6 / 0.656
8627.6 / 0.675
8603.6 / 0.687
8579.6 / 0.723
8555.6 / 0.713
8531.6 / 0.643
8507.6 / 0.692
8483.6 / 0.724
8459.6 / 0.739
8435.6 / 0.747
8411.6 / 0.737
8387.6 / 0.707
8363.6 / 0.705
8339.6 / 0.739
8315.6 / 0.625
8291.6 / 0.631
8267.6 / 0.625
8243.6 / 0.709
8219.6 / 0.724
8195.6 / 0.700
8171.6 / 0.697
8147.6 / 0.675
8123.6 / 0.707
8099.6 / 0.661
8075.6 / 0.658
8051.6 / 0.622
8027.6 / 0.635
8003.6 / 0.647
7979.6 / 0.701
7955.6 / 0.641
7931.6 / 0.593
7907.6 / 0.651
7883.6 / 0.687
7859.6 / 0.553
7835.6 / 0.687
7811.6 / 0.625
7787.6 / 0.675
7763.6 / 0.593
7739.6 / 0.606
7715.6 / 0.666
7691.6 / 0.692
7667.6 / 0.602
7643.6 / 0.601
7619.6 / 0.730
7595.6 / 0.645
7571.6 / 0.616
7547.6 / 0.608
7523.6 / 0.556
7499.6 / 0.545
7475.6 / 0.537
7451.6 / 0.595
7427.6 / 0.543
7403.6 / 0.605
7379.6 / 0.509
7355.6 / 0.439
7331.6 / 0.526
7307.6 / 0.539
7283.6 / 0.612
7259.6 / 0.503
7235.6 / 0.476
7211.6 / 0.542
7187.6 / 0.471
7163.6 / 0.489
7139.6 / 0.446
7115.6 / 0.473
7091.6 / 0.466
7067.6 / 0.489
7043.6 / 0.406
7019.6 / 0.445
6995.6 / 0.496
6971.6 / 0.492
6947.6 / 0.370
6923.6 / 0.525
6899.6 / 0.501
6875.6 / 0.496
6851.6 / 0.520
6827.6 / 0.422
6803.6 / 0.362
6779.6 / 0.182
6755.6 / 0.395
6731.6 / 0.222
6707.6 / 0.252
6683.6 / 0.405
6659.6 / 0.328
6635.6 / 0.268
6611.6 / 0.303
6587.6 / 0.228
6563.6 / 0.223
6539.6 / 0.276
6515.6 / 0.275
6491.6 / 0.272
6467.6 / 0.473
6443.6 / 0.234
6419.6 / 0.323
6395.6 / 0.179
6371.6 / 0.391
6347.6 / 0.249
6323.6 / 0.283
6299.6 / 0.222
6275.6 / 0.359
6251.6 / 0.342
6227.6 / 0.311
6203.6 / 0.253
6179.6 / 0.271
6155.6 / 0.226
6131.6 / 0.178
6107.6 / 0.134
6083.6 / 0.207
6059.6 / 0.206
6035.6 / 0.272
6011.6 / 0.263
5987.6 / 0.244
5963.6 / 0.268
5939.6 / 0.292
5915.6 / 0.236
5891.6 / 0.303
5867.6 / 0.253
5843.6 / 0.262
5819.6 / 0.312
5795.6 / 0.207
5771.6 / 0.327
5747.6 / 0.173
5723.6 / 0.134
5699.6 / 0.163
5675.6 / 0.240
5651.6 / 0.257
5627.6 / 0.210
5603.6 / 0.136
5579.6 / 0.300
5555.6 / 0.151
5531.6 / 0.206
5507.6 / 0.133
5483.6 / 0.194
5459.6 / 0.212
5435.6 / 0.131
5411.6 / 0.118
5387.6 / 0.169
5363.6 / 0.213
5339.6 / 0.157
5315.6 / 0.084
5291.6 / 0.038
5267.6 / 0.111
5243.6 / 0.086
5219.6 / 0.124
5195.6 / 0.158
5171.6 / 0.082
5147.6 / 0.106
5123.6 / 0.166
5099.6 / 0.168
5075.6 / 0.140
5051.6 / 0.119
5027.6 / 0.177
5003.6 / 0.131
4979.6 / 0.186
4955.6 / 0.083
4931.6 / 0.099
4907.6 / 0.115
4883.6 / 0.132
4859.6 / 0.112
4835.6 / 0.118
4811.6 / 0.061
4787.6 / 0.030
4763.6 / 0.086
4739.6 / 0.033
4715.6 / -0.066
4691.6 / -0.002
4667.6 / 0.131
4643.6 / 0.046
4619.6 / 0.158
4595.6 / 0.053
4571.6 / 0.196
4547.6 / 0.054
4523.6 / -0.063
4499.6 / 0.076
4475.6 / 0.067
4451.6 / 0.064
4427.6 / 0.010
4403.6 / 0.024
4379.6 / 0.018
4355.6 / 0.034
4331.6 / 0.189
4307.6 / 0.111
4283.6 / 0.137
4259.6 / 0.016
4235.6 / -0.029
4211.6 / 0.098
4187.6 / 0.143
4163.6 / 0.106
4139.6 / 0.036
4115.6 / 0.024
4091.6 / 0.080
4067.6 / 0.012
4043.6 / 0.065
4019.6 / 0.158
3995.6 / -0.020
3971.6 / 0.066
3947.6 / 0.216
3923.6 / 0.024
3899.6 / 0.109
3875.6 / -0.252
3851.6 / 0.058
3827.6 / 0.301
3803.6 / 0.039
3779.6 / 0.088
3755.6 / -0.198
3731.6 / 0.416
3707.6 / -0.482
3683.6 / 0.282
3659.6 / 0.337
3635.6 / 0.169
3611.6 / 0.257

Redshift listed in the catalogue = 0.71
